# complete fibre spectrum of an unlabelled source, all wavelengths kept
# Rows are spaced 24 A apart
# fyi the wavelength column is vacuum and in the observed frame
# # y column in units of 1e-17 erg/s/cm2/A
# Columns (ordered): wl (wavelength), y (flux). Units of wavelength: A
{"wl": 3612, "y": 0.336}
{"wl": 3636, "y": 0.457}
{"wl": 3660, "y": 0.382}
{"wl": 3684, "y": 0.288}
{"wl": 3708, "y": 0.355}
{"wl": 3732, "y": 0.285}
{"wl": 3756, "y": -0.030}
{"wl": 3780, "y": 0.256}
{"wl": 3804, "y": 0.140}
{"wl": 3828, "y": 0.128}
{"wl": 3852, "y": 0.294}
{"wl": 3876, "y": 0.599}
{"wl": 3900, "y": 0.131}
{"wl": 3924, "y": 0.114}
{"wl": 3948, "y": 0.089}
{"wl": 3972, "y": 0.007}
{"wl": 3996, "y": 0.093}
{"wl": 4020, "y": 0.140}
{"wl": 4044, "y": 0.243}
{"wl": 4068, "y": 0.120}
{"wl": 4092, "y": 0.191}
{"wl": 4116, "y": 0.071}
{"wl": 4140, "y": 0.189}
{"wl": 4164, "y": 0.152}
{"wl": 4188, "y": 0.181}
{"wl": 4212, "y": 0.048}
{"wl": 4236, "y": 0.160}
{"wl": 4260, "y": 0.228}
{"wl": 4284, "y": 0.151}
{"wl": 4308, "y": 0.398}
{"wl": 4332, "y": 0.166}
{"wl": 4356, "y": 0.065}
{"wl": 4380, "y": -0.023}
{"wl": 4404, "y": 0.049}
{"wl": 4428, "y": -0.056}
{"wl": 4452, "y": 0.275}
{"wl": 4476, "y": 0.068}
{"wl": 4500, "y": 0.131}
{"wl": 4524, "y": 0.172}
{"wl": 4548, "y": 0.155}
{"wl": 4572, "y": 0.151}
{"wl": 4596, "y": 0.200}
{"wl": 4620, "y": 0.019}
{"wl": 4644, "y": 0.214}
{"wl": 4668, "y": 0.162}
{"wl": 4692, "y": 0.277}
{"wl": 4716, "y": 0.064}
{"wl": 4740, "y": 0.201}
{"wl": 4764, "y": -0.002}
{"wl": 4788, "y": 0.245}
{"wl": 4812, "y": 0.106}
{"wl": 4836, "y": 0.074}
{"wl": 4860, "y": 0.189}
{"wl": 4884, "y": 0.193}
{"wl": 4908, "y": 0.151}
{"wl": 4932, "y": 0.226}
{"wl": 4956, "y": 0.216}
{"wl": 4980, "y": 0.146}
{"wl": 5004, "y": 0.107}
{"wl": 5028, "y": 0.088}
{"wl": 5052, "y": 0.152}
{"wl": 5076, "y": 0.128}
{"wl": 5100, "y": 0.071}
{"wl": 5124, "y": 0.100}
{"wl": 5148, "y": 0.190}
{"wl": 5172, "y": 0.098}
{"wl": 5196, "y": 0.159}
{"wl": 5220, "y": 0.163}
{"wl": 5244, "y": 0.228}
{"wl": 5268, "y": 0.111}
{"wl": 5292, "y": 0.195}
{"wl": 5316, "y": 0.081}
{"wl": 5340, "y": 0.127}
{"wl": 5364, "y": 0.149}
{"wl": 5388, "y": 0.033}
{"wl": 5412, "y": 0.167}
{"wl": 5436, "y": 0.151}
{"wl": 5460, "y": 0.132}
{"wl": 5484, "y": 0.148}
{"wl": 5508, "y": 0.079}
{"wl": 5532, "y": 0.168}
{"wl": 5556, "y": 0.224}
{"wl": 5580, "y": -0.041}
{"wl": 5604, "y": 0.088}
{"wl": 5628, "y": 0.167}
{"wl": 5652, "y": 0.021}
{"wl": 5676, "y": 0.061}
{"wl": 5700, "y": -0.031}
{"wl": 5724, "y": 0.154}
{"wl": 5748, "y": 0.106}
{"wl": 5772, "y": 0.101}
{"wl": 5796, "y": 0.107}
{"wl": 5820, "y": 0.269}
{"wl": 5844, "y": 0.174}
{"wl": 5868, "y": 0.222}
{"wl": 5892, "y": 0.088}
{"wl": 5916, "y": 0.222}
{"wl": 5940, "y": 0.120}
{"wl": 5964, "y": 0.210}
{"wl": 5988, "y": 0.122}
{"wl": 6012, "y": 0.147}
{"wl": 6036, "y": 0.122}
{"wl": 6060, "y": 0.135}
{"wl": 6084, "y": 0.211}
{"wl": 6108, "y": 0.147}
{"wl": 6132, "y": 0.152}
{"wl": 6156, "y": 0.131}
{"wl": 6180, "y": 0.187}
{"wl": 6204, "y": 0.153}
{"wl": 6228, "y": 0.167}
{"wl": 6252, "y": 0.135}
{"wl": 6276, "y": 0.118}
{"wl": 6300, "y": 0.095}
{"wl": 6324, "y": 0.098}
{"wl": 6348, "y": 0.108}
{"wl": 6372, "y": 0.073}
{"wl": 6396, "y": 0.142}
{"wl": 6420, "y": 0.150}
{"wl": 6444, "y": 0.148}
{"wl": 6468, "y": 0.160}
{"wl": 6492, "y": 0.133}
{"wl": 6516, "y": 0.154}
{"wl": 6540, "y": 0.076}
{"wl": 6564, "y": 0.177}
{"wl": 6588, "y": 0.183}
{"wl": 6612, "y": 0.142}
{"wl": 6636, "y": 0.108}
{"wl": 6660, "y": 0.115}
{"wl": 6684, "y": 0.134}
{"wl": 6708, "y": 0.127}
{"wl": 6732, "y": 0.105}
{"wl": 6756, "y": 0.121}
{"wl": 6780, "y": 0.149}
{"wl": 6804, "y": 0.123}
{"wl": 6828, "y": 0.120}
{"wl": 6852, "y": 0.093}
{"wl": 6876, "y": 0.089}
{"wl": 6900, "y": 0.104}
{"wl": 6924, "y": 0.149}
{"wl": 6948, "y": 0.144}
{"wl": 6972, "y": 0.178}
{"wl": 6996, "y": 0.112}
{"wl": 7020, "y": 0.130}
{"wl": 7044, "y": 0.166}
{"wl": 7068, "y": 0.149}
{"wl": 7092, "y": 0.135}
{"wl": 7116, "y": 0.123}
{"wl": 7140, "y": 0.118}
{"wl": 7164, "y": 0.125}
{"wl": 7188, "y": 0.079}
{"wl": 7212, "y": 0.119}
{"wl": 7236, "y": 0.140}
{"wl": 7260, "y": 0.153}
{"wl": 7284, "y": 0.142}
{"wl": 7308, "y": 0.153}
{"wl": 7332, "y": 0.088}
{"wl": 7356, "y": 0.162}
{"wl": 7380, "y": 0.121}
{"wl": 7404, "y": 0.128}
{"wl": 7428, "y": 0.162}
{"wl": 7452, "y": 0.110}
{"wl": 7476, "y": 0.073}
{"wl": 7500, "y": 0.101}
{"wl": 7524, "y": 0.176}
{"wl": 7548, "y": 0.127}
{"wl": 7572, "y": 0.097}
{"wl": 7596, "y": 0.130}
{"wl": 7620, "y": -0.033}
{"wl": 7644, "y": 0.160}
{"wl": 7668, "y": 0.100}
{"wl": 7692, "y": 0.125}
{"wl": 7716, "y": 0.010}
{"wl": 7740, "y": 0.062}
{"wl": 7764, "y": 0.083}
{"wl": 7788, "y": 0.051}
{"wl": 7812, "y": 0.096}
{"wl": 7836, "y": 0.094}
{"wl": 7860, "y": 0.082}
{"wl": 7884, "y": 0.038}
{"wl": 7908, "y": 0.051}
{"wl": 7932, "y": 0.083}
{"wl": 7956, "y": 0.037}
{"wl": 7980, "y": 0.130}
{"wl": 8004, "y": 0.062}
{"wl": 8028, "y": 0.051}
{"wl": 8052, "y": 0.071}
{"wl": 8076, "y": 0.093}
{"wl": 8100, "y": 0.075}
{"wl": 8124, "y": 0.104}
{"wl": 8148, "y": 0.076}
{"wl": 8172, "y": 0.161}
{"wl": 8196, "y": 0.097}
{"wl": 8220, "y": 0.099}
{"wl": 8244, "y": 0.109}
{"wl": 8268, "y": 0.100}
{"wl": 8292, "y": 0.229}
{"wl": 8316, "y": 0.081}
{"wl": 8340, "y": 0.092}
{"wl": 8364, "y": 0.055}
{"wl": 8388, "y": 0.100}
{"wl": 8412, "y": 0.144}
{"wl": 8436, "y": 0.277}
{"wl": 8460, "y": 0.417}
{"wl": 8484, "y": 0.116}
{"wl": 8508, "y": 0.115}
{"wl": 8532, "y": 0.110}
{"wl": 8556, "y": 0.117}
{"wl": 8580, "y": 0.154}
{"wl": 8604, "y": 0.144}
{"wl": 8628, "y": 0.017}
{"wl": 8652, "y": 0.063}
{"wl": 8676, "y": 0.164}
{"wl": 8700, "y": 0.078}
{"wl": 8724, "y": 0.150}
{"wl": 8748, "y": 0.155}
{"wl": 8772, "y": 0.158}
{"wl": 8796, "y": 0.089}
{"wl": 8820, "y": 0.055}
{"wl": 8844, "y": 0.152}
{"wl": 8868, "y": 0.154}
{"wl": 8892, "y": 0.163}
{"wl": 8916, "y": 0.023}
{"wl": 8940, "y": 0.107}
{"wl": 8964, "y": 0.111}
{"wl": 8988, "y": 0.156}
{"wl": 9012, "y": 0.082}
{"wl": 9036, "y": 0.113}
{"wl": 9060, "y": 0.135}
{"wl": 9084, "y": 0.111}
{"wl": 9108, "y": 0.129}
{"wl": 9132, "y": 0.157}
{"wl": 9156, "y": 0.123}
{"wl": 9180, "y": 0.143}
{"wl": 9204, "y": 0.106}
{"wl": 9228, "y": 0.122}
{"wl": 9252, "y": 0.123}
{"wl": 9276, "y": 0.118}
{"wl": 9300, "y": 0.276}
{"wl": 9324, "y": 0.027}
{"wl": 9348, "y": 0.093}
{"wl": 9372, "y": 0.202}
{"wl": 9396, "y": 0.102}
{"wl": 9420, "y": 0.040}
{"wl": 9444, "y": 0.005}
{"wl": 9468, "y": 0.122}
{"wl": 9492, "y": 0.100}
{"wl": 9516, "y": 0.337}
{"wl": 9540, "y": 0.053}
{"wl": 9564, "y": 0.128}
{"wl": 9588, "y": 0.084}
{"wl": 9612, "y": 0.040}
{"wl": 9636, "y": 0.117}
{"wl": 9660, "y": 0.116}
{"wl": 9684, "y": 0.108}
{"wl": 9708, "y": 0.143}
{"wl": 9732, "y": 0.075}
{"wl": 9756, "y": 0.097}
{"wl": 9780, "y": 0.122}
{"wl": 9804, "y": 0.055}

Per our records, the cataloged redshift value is 1.27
